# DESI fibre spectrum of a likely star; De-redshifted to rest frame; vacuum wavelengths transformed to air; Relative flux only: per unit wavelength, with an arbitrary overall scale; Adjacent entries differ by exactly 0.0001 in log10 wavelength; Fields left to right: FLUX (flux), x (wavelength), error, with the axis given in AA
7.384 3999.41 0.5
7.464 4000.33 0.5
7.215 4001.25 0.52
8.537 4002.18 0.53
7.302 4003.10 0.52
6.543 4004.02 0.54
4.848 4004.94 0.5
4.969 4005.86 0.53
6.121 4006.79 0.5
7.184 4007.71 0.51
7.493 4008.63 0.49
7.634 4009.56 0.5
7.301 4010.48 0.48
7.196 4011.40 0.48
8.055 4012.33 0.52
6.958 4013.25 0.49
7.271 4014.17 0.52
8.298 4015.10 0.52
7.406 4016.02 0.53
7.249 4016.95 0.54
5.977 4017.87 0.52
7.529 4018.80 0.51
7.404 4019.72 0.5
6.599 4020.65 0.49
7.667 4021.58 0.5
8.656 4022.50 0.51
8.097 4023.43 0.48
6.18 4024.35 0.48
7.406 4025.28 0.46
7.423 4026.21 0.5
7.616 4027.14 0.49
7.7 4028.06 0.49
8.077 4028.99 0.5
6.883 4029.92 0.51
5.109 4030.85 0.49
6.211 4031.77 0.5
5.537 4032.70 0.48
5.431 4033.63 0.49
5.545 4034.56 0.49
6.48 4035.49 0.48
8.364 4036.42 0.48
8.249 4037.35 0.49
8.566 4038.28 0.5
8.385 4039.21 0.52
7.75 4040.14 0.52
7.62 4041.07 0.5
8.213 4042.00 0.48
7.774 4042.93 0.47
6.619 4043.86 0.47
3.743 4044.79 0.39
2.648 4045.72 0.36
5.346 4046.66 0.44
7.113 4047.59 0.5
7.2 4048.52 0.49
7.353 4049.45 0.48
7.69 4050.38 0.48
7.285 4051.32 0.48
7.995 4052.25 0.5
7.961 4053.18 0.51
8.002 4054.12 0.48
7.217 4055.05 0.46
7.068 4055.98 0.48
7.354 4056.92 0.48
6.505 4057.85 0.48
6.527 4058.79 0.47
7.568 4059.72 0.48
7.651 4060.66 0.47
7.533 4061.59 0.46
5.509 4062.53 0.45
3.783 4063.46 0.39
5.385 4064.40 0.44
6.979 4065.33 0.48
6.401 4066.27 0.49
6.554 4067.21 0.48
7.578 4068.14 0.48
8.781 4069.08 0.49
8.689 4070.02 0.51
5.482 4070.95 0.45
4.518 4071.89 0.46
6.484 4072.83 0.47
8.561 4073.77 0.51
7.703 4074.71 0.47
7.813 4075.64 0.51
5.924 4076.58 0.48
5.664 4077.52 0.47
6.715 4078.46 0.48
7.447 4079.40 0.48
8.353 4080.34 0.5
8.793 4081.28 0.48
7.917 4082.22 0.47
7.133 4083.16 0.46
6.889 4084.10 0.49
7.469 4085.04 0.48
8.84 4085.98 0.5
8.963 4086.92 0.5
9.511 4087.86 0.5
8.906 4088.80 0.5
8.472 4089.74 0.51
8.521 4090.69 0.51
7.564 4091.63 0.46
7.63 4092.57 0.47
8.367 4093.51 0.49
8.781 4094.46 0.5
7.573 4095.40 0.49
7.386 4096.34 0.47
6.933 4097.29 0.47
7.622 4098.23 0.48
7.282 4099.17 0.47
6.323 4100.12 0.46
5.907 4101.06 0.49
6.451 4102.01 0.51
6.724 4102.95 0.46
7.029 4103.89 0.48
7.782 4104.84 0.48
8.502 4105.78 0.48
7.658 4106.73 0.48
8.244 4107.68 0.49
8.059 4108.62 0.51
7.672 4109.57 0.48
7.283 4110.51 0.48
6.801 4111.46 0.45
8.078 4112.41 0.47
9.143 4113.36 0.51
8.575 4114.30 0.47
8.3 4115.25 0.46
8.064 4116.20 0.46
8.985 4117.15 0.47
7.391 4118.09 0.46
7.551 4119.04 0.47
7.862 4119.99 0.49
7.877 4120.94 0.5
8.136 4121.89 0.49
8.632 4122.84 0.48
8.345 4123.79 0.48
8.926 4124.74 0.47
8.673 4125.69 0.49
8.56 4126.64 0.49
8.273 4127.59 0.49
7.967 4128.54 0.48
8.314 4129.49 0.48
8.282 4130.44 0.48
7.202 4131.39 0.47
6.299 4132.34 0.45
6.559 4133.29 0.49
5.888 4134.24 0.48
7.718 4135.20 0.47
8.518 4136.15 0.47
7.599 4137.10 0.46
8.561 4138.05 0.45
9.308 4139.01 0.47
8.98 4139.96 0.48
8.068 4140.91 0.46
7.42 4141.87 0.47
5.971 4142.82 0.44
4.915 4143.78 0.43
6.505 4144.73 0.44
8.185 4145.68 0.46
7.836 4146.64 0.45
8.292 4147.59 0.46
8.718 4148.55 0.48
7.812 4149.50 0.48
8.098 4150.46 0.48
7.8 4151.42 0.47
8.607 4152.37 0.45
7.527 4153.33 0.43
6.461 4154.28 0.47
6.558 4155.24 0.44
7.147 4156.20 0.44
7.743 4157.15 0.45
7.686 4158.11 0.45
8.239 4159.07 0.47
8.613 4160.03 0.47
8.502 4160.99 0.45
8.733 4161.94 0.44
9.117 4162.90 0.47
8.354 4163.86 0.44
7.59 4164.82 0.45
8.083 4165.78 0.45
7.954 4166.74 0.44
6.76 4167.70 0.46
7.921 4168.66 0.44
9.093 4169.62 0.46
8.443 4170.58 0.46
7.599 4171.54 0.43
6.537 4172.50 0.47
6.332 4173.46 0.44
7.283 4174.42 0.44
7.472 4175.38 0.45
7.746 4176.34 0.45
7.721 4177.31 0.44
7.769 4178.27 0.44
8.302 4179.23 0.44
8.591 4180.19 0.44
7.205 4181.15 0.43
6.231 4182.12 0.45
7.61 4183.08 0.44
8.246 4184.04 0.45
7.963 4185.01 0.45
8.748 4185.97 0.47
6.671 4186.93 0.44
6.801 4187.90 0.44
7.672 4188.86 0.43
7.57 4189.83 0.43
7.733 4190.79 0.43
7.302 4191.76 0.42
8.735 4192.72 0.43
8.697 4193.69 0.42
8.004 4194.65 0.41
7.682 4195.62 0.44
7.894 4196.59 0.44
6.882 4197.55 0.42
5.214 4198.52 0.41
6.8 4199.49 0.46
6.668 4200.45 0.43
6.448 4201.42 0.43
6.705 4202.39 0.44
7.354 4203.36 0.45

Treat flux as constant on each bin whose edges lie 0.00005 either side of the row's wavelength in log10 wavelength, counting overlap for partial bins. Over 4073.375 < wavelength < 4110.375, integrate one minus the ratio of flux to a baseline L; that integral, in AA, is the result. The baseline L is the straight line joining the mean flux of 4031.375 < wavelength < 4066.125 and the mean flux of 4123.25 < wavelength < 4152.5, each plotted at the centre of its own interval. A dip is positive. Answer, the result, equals -1.9 AA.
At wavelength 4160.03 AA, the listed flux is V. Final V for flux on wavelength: 8.613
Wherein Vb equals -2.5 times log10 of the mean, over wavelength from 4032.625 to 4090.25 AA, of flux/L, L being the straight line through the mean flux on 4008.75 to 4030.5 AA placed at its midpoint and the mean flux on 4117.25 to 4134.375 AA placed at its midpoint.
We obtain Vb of 0.07 mag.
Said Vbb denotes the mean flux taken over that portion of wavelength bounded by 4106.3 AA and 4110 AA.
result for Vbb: 7.91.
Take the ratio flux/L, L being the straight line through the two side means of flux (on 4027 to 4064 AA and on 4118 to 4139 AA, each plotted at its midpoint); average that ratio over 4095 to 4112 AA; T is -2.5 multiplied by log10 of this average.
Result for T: 0.04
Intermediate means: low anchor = 6.87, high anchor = 7.91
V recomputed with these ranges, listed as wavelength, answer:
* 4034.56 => 5.545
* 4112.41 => 8.078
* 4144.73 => 6.505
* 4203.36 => 7.354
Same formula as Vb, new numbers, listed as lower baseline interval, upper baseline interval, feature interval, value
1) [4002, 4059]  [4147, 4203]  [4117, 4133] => -0.08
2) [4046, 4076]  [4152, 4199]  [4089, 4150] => -0.06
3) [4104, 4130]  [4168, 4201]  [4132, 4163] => 0.02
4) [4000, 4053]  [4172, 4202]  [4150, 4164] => -0.08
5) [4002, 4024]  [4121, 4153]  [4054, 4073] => 0.11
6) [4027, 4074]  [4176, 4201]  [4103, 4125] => -0.12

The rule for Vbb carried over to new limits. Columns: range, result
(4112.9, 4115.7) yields 8.69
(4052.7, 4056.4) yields 7.58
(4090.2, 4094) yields 8.01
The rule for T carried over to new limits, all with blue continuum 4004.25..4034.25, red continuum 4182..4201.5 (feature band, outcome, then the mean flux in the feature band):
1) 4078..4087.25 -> -0.10 mag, 7.84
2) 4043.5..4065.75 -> 0.08 mag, 6.58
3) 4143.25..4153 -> -0.05 mag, 7.66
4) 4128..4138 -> -0.03 mag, 7.49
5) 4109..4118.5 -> -0.11 mag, 8.04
